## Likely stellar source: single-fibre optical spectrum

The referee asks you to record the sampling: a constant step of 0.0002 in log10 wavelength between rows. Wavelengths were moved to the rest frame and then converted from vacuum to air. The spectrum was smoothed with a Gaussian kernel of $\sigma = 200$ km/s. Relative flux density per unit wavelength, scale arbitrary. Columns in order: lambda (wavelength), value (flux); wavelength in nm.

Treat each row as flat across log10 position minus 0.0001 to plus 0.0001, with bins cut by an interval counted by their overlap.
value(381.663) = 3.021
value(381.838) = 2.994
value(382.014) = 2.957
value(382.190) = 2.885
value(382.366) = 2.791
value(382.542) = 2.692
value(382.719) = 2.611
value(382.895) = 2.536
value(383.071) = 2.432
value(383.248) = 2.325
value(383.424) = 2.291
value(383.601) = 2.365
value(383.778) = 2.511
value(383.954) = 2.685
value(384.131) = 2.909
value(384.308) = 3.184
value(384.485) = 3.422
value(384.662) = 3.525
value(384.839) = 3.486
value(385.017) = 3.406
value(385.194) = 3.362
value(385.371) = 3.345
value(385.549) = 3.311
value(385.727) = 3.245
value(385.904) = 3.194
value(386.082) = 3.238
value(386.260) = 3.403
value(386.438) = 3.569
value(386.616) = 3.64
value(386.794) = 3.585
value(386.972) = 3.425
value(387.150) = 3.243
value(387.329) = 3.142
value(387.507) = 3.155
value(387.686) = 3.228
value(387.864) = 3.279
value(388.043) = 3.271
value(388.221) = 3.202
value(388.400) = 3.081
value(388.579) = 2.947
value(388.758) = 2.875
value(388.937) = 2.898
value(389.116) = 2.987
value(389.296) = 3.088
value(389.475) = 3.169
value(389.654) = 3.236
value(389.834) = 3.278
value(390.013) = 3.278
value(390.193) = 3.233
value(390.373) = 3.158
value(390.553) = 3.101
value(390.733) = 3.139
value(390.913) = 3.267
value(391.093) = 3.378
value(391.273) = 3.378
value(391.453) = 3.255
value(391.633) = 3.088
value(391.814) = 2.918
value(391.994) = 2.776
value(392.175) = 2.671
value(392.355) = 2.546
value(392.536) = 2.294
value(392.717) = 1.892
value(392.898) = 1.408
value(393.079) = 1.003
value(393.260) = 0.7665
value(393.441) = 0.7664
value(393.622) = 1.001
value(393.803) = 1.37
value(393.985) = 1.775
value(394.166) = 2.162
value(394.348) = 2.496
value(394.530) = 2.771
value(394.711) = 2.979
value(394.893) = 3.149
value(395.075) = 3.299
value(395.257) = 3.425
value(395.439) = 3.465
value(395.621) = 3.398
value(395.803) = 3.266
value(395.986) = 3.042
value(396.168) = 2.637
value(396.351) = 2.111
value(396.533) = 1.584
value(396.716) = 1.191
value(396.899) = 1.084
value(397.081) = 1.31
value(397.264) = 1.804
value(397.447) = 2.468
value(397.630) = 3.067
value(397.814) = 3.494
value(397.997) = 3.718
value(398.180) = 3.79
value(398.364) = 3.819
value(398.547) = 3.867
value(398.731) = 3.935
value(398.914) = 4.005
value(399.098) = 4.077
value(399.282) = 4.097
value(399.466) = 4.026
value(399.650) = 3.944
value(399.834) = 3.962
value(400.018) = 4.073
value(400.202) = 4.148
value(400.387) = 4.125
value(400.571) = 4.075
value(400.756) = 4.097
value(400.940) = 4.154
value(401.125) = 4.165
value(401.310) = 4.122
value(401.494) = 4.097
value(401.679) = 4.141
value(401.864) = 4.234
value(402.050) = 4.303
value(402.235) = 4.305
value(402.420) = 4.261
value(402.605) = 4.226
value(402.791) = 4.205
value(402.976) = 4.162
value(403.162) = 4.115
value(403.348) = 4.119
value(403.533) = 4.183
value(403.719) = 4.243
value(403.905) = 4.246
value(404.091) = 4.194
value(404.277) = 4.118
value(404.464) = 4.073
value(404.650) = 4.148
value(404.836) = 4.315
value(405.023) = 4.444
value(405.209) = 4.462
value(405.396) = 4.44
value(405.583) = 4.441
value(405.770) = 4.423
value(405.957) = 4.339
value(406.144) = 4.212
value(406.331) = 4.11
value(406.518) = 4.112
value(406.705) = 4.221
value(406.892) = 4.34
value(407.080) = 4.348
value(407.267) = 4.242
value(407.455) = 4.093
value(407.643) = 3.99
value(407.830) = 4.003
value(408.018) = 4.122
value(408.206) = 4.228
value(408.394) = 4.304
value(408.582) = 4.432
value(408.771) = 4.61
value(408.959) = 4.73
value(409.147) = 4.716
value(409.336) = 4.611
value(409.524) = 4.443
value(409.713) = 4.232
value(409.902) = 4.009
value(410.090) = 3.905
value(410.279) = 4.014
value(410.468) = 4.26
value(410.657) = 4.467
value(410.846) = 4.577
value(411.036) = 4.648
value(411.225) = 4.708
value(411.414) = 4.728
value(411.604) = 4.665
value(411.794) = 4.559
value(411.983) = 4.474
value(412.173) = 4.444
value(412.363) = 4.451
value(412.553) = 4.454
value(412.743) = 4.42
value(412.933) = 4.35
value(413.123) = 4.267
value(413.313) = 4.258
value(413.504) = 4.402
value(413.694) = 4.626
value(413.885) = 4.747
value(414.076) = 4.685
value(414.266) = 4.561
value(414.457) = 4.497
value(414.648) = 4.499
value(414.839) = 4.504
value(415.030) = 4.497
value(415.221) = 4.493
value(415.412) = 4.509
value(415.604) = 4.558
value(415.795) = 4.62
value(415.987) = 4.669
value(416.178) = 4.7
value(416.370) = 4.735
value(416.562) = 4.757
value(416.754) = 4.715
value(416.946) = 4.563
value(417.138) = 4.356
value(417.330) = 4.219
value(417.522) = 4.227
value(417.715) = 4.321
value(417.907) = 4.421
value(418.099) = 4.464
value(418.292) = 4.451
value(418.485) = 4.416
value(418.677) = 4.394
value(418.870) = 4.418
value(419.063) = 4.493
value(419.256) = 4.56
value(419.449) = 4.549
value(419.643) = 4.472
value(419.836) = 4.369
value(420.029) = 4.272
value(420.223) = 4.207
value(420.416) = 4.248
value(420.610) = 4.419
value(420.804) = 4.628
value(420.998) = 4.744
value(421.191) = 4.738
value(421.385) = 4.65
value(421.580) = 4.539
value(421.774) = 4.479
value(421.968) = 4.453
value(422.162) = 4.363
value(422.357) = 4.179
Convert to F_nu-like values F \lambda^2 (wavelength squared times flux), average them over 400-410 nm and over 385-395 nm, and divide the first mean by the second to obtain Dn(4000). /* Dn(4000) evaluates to 1.61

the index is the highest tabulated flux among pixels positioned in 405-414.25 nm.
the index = 4.747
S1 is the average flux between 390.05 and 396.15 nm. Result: 2.6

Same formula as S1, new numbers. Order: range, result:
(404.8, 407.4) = 4.31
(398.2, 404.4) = 4.11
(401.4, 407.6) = 4.24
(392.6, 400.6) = 2.81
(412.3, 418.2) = 4.5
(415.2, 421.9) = 4.5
